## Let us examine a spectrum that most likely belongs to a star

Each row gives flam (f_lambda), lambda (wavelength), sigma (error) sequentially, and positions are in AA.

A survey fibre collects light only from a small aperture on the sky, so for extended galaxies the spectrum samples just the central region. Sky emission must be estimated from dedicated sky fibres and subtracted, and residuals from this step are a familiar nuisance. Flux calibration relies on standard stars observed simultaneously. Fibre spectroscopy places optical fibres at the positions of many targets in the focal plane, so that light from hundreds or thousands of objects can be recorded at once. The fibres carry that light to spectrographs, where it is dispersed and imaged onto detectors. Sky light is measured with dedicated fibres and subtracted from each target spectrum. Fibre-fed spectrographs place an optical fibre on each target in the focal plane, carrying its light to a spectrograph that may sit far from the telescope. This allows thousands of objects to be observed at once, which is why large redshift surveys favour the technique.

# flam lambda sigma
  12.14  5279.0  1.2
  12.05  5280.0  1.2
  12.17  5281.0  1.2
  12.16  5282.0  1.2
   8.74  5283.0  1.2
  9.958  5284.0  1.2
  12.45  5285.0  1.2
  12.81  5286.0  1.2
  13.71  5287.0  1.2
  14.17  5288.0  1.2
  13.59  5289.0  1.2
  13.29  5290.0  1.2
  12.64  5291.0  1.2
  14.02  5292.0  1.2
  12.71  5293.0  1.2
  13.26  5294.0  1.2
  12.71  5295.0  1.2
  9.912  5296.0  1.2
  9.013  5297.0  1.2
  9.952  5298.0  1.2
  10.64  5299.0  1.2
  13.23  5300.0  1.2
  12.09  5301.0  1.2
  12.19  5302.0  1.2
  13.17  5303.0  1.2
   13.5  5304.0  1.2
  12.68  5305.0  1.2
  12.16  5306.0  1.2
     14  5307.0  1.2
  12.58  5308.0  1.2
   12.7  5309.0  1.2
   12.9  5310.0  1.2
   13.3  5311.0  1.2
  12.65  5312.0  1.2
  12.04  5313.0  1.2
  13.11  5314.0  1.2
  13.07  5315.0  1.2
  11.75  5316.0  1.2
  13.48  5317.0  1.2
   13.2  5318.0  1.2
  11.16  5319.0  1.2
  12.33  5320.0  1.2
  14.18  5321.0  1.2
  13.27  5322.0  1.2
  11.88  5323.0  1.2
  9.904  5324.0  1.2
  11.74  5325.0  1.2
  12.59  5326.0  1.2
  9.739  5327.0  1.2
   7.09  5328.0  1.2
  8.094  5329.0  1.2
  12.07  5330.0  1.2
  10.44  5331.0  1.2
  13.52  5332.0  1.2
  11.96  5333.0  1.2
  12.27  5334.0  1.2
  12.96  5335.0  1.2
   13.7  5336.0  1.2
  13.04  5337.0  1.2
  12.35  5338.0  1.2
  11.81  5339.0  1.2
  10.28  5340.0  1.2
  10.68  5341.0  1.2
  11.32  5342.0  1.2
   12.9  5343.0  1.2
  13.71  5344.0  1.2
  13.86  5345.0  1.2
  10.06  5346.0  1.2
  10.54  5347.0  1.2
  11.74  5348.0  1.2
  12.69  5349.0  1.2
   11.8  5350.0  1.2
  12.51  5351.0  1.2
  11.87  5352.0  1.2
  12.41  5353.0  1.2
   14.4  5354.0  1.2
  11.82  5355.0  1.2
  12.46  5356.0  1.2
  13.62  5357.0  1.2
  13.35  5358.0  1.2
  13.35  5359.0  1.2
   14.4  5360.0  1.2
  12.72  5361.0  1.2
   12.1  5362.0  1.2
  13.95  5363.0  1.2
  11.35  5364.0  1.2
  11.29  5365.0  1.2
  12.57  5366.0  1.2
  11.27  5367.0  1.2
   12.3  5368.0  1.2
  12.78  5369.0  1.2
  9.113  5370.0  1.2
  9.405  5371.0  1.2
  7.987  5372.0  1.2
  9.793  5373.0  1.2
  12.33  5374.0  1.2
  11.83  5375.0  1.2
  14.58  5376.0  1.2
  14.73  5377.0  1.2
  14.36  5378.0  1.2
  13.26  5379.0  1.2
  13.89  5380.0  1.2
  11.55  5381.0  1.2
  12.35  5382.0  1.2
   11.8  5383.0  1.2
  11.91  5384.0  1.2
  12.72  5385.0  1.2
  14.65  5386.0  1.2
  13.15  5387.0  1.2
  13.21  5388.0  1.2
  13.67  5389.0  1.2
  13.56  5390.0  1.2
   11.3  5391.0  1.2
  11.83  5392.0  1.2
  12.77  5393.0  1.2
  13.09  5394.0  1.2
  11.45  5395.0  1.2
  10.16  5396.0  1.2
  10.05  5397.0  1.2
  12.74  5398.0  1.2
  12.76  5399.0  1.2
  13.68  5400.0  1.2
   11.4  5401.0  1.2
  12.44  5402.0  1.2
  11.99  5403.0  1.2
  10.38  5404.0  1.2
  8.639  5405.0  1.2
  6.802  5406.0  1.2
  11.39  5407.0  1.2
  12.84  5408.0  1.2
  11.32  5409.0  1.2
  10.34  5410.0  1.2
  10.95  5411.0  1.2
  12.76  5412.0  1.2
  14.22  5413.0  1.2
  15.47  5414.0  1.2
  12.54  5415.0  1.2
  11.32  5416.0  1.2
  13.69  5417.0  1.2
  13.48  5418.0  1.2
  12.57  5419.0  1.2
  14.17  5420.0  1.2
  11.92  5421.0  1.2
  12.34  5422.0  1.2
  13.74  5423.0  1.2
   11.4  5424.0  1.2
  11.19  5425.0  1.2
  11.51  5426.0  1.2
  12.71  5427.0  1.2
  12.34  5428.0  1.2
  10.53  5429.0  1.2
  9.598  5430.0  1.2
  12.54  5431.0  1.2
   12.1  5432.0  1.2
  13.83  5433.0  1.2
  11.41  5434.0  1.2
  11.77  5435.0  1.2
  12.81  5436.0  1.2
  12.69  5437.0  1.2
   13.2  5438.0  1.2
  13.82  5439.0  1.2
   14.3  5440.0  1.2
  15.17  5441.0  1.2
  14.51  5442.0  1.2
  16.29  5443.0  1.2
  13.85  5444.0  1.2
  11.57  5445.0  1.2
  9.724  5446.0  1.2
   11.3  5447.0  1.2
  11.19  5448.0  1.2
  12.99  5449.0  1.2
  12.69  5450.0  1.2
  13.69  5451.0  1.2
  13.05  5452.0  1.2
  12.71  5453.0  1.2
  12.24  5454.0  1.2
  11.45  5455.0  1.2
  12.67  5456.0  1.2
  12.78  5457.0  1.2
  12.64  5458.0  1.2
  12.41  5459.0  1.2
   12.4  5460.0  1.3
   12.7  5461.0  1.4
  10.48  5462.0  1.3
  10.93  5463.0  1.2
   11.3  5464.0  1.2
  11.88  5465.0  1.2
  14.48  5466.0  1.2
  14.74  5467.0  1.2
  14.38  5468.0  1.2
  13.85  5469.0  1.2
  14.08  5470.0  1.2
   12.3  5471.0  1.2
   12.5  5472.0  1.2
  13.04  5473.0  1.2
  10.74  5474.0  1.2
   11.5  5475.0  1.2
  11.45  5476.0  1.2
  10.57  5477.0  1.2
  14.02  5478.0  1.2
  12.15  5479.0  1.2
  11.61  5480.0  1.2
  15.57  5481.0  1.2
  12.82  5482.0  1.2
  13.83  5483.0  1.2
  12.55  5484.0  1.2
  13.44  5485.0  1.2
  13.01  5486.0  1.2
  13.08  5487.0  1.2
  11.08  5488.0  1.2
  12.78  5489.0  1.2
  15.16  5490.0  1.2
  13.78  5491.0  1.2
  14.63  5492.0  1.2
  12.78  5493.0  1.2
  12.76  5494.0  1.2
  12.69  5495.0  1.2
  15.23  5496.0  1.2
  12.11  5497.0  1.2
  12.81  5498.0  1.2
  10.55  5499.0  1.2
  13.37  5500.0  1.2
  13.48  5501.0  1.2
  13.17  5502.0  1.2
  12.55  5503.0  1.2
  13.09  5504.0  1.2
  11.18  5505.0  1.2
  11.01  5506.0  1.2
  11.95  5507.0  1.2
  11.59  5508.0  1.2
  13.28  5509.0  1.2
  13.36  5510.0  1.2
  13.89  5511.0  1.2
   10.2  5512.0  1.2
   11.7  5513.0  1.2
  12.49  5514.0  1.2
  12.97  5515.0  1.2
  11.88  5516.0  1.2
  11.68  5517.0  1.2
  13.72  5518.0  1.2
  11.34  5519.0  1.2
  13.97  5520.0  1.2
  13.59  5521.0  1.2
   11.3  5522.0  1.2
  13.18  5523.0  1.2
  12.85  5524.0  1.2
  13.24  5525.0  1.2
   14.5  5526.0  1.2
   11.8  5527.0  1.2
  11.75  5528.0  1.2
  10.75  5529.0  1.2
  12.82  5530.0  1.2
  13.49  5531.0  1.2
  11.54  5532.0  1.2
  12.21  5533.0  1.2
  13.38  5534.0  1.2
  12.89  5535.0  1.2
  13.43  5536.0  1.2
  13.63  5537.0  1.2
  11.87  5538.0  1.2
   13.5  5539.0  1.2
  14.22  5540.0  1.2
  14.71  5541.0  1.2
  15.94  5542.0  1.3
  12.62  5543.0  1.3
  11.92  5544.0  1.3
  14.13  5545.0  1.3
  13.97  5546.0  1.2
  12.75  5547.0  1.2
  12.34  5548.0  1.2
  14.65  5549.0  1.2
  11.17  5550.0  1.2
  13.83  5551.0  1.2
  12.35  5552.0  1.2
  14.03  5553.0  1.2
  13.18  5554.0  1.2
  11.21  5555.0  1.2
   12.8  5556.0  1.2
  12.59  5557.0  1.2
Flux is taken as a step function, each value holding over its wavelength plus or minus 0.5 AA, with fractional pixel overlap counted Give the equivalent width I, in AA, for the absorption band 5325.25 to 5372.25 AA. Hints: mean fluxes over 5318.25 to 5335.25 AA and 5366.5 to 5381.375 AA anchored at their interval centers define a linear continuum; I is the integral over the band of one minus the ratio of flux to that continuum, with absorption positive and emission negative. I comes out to -0.8 AA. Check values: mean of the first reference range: 11.5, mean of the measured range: 11.9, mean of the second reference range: 11.9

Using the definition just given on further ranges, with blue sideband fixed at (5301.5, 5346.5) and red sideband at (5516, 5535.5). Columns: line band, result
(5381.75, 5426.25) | 0.61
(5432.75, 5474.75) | -1.04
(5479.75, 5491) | -0.64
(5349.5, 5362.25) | -0.64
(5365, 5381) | 0.39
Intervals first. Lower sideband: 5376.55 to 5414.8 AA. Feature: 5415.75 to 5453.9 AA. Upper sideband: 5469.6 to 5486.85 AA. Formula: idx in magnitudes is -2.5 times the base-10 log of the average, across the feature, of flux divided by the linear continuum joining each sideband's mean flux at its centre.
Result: -0.02 mag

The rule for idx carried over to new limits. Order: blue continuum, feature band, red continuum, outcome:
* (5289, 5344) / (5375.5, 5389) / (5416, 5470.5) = -0.07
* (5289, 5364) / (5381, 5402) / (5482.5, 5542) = 0.01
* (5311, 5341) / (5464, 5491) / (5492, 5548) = -0.03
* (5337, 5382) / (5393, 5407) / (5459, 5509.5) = 0.10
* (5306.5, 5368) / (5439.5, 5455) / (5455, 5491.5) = -0.03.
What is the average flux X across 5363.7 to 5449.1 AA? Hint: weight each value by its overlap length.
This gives 12.2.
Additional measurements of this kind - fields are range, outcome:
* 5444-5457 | 12.2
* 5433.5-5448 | 13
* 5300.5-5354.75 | 12.2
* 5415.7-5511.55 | 12.7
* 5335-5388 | 12.3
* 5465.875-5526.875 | 12.8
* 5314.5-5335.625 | 11.8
